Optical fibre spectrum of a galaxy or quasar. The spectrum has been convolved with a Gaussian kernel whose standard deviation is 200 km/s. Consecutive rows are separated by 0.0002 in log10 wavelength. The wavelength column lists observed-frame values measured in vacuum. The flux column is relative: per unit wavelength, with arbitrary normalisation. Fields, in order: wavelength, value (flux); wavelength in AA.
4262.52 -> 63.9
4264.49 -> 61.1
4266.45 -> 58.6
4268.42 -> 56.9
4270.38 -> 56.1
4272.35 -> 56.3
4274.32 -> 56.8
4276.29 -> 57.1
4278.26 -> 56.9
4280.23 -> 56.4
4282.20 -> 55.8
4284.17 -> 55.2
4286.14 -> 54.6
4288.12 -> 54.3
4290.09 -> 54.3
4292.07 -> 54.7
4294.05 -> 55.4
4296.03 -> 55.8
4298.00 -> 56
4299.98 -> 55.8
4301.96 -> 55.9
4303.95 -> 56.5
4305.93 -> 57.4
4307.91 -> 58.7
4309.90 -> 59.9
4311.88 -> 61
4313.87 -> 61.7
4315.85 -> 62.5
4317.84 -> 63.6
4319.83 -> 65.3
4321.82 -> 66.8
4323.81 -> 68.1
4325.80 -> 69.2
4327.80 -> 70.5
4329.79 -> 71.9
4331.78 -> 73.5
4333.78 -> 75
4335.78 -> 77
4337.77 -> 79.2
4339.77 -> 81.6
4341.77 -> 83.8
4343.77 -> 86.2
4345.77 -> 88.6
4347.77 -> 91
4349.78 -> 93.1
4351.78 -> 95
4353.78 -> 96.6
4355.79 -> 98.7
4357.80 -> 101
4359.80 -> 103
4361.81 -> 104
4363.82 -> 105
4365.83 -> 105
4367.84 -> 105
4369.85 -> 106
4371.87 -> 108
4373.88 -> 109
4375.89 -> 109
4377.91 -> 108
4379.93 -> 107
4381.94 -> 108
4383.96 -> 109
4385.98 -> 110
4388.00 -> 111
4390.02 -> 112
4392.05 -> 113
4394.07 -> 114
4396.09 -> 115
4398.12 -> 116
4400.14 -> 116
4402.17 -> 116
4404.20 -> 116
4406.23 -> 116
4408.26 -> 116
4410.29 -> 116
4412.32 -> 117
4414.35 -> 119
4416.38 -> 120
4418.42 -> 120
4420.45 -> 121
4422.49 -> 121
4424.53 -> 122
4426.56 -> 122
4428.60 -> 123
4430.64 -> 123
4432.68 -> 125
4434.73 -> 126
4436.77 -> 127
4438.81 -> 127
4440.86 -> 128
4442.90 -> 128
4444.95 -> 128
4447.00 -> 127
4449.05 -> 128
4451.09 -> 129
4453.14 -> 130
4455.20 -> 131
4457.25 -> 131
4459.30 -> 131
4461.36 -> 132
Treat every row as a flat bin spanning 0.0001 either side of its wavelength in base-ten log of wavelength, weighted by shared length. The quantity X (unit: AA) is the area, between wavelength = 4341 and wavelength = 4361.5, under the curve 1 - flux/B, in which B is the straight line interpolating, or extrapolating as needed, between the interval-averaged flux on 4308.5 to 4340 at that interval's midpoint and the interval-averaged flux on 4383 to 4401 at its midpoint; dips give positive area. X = -1.84 AA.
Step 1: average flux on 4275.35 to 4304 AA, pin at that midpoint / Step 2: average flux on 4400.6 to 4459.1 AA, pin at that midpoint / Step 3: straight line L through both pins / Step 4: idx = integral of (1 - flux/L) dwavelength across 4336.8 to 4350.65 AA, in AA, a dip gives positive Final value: -0.7 AA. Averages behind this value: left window 55.6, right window 123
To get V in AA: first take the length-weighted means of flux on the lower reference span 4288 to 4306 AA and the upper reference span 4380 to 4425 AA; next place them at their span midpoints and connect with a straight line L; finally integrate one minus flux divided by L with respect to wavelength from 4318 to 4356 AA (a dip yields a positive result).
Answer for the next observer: -0.6 AA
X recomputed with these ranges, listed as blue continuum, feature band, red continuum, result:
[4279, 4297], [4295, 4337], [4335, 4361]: 4.54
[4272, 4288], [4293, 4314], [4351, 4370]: 3.60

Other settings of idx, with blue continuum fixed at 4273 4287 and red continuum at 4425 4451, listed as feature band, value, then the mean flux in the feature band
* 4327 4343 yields 0.7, 76.8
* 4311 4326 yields 1.8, 64.6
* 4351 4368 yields -1.9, 101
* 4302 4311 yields 1.3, 57.9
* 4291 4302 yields 1.4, 55.6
